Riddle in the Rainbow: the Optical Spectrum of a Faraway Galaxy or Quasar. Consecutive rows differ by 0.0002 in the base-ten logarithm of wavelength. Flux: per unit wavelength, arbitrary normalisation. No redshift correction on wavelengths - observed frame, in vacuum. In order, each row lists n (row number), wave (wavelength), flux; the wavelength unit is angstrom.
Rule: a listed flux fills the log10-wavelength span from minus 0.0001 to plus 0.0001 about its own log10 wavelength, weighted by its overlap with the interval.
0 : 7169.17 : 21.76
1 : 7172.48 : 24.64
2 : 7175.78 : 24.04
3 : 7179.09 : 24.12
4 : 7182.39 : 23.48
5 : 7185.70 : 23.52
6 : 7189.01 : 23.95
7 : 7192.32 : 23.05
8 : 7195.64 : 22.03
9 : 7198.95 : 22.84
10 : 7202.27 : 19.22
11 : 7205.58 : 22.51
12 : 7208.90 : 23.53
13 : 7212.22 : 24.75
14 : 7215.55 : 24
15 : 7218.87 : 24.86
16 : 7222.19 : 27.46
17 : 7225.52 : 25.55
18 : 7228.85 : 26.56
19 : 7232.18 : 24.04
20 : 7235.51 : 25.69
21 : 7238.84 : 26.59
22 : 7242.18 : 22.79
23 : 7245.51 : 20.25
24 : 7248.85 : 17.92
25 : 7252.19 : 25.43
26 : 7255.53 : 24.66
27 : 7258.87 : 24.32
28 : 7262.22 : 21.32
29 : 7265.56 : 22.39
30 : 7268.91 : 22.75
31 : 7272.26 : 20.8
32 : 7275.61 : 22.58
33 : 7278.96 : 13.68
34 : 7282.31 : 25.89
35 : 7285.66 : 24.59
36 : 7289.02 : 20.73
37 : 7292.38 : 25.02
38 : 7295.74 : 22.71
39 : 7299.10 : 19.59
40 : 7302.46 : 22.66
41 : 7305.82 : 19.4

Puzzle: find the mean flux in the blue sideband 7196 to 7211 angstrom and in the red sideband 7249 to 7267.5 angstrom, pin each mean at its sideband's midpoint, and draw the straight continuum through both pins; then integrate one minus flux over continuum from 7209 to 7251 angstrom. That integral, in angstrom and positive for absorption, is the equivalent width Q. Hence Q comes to -3.0 angstrom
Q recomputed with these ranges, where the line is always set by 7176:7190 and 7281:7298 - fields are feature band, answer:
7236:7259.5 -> 0.5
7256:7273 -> 0.8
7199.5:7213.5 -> 0.8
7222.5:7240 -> -1.5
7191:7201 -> 0.5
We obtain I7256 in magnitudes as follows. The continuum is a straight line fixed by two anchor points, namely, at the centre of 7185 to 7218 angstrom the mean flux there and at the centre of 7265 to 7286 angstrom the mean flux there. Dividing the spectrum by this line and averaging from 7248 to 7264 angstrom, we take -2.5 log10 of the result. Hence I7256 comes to -0.05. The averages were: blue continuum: 23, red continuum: 21.6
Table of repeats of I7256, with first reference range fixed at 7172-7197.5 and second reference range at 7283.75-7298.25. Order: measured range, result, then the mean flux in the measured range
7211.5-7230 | -0.10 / 25.5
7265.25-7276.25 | 0.05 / 22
